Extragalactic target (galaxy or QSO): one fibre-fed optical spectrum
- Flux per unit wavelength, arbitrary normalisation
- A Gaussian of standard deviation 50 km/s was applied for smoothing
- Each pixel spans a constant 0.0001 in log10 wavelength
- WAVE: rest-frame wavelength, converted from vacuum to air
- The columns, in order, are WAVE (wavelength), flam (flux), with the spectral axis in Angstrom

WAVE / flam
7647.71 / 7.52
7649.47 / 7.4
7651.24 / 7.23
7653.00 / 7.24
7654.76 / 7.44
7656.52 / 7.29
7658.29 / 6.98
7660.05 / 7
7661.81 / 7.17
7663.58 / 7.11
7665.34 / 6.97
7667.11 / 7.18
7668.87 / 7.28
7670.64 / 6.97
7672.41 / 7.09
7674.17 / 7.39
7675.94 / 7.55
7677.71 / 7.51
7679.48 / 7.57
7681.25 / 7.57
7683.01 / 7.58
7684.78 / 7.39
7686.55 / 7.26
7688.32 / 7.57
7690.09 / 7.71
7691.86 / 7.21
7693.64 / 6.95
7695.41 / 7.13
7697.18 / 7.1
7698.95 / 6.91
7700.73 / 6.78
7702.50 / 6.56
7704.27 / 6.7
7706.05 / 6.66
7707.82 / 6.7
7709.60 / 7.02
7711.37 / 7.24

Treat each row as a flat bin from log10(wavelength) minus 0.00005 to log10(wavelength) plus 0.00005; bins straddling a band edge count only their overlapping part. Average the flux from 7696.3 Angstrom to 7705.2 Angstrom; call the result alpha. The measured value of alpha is 6.81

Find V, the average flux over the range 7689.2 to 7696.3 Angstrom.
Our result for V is 7.25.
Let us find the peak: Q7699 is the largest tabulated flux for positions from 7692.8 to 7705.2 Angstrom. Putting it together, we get 7.13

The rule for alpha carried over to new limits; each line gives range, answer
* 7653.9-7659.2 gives 7.23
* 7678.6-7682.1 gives 7.57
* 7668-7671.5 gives 7.12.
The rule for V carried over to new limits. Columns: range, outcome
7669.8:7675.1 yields 7.16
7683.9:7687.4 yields 7.32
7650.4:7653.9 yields 7.25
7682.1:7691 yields 7.51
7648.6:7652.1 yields 7.3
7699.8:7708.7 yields 6.68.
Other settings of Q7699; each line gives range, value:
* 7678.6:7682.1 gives 7.57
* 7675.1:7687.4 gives 7.58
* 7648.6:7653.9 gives 7.4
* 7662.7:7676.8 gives 7.55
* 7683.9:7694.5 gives 7.71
